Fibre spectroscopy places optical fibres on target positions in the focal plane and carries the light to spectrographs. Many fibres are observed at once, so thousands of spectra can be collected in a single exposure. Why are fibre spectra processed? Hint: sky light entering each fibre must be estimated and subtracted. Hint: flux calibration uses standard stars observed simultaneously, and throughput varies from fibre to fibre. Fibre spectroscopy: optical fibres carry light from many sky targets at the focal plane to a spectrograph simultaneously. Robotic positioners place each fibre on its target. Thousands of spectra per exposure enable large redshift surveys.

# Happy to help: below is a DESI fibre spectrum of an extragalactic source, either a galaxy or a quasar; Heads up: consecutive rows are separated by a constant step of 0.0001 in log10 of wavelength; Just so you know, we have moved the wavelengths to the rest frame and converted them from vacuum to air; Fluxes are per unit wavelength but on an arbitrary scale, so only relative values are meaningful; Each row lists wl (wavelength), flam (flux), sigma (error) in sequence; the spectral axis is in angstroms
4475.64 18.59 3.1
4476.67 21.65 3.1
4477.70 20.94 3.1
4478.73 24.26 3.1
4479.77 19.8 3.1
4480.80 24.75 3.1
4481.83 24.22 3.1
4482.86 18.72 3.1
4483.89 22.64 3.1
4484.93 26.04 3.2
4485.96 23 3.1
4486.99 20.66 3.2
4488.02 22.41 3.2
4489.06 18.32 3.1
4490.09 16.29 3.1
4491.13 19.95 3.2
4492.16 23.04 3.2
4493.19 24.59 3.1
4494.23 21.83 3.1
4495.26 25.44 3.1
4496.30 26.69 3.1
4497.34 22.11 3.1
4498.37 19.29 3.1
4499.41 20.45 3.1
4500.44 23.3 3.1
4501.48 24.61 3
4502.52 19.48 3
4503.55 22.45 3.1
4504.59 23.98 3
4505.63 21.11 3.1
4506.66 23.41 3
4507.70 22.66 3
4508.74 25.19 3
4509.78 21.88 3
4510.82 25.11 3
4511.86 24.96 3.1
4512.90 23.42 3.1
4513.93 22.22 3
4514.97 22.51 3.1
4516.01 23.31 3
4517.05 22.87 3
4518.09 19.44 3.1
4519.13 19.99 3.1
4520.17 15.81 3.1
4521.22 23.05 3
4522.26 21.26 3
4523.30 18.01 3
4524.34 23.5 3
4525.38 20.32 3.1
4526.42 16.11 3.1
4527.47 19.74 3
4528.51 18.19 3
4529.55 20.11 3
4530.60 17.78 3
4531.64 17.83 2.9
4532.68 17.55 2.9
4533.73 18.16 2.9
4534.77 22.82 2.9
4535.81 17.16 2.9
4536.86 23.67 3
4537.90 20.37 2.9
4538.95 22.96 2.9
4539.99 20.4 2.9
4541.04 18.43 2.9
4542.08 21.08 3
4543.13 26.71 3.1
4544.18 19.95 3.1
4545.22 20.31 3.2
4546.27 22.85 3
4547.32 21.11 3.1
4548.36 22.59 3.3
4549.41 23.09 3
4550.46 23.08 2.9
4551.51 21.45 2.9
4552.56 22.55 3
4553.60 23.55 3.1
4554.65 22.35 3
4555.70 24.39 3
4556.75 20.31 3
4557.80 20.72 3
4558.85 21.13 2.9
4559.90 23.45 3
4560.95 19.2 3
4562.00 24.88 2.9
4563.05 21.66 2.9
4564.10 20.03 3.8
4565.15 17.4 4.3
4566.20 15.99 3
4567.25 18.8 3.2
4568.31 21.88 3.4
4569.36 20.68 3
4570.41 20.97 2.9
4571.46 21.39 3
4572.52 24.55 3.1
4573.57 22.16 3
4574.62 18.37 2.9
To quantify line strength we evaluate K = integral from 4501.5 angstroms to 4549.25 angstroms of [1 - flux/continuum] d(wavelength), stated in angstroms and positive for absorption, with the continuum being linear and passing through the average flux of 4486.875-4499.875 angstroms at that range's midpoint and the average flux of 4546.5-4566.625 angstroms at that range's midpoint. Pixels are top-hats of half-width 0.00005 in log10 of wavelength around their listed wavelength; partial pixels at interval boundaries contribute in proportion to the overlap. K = 0.90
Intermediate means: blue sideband 21.6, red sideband 21.6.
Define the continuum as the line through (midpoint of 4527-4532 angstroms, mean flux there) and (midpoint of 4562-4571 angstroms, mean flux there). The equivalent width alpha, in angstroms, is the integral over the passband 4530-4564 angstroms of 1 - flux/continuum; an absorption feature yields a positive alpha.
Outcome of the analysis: -3.5 angstroms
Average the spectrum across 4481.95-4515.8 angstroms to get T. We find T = 22.5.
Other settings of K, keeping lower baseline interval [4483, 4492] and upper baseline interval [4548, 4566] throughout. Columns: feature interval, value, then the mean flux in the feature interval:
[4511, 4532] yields 0.80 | 20.6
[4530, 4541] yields 0.90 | 19.8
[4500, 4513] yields -1.15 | 23.2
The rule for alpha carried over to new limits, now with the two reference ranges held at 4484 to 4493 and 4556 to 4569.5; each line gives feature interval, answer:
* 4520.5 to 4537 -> 1.07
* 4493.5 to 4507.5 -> -0.92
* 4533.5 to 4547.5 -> -0.28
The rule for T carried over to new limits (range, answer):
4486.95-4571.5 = 21.3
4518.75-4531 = 19.5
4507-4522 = 22.3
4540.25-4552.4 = 21.9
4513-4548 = 20.5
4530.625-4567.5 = 21.1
